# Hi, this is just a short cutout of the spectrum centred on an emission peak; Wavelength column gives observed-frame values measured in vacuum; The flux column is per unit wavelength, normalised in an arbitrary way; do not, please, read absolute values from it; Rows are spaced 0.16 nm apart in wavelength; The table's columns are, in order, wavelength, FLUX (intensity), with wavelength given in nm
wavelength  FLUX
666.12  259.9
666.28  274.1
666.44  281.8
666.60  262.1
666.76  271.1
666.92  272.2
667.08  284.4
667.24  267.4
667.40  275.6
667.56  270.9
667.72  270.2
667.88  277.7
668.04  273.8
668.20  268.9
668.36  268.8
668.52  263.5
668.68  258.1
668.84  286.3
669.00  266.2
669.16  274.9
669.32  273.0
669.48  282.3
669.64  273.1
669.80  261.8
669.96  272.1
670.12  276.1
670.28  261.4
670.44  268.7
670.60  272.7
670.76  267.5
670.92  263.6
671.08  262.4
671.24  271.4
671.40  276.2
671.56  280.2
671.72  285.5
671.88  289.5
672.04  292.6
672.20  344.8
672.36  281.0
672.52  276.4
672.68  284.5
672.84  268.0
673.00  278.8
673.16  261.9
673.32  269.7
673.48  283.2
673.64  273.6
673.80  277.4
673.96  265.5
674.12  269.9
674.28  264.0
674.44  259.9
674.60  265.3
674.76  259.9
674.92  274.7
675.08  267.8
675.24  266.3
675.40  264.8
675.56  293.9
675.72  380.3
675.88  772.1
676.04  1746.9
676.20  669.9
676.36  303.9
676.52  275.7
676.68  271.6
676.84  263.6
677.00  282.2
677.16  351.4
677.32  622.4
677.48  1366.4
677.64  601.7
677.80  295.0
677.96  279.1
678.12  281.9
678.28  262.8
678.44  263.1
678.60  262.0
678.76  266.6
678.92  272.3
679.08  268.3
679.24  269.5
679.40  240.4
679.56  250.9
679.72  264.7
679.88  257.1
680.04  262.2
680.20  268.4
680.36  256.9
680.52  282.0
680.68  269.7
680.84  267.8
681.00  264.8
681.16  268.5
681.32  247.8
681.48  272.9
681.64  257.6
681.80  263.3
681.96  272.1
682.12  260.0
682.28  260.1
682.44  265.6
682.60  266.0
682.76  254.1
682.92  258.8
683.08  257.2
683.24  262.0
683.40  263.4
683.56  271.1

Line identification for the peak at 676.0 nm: [S II] 6716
